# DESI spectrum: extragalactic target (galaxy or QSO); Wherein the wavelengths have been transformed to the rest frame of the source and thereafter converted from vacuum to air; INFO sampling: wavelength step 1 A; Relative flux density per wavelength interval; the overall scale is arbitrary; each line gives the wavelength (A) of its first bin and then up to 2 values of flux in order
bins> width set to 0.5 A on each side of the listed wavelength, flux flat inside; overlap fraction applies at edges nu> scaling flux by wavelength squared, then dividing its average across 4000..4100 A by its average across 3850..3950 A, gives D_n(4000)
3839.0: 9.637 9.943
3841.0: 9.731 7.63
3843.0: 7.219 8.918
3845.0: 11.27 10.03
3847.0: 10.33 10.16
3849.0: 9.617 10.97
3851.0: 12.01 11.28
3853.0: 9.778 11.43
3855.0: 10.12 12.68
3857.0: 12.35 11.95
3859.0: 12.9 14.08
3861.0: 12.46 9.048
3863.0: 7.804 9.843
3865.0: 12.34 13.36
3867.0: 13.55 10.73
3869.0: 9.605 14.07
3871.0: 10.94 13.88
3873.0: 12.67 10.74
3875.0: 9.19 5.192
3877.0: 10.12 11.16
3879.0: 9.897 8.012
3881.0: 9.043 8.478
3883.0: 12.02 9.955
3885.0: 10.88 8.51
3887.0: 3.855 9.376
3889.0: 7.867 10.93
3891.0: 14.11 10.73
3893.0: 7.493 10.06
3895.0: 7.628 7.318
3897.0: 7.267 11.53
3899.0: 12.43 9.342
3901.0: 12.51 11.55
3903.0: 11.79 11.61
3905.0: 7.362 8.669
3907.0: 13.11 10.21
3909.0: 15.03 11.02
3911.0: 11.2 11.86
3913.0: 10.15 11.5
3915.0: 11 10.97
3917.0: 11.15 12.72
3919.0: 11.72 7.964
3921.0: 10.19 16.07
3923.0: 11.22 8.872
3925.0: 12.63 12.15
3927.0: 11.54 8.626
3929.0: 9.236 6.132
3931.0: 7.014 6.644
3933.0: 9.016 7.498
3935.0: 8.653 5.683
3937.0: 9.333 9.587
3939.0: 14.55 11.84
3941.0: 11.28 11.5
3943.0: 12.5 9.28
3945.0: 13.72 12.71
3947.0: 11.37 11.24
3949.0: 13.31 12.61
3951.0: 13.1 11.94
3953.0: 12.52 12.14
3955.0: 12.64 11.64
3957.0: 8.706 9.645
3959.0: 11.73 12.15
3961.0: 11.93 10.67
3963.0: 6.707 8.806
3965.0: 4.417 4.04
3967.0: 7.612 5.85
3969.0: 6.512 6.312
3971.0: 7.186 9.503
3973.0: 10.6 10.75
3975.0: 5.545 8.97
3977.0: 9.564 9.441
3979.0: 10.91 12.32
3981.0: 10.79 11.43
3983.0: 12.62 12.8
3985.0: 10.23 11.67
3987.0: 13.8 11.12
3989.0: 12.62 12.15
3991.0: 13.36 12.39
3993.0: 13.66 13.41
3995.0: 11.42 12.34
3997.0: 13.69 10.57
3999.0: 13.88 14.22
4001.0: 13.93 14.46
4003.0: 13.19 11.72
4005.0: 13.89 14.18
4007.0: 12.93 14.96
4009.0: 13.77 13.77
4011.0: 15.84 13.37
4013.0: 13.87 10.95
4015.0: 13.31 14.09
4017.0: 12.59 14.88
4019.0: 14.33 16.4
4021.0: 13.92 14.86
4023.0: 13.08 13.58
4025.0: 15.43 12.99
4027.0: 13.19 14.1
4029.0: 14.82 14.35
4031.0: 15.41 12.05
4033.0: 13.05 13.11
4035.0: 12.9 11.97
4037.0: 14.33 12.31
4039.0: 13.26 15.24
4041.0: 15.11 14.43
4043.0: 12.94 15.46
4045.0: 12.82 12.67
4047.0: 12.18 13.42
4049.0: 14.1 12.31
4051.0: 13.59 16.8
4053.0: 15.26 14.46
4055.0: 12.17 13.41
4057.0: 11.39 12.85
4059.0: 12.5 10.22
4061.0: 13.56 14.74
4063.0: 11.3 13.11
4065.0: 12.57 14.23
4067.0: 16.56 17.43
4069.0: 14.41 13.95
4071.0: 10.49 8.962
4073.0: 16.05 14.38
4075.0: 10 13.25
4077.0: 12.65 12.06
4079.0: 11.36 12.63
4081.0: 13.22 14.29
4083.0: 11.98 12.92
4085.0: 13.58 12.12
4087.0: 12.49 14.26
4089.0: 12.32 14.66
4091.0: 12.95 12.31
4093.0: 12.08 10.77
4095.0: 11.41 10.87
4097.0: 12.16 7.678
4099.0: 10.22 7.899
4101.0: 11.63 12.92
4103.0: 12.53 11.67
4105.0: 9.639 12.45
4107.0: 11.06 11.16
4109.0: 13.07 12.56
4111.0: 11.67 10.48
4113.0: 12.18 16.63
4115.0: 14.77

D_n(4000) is 1.35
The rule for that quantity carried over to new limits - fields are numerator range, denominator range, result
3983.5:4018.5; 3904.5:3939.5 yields 1.33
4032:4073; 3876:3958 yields 1.37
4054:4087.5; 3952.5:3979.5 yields 1.50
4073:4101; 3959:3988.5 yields 1.35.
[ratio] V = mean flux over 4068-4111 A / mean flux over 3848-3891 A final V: 1.1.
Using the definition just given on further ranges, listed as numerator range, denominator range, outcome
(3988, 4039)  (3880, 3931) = 1.31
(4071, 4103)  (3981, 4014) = 0.93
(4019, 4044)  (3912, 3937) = 1.40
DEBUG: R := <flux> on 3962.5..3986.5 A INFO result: 8.94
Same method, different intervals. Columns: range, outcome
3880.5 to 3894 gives 9.5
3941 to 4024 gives 11.7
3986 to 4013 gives 13.2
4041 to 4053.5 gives 13.9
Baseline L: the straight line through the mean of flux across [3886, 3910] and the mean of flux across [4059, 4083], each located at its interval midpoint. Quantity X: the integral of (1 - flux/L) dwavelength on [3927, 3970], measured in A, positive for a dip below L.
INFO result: 4.12 A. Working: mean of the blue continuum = 10.1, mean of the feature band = 9.88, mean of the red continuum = 13.1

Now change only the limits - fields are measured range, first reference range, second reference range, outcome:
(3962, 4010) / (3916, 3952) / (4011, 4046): 5.6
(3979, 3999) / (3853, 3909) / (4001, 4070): 0.8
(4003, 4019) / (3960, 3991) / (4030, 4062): -2.8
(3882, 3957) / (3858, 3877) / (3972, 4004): 6.0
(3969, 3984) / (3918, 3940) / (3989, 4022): 3.0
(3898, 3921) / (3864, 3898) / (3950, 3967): -2.3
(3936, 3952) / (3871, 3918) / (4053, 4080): -0.9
